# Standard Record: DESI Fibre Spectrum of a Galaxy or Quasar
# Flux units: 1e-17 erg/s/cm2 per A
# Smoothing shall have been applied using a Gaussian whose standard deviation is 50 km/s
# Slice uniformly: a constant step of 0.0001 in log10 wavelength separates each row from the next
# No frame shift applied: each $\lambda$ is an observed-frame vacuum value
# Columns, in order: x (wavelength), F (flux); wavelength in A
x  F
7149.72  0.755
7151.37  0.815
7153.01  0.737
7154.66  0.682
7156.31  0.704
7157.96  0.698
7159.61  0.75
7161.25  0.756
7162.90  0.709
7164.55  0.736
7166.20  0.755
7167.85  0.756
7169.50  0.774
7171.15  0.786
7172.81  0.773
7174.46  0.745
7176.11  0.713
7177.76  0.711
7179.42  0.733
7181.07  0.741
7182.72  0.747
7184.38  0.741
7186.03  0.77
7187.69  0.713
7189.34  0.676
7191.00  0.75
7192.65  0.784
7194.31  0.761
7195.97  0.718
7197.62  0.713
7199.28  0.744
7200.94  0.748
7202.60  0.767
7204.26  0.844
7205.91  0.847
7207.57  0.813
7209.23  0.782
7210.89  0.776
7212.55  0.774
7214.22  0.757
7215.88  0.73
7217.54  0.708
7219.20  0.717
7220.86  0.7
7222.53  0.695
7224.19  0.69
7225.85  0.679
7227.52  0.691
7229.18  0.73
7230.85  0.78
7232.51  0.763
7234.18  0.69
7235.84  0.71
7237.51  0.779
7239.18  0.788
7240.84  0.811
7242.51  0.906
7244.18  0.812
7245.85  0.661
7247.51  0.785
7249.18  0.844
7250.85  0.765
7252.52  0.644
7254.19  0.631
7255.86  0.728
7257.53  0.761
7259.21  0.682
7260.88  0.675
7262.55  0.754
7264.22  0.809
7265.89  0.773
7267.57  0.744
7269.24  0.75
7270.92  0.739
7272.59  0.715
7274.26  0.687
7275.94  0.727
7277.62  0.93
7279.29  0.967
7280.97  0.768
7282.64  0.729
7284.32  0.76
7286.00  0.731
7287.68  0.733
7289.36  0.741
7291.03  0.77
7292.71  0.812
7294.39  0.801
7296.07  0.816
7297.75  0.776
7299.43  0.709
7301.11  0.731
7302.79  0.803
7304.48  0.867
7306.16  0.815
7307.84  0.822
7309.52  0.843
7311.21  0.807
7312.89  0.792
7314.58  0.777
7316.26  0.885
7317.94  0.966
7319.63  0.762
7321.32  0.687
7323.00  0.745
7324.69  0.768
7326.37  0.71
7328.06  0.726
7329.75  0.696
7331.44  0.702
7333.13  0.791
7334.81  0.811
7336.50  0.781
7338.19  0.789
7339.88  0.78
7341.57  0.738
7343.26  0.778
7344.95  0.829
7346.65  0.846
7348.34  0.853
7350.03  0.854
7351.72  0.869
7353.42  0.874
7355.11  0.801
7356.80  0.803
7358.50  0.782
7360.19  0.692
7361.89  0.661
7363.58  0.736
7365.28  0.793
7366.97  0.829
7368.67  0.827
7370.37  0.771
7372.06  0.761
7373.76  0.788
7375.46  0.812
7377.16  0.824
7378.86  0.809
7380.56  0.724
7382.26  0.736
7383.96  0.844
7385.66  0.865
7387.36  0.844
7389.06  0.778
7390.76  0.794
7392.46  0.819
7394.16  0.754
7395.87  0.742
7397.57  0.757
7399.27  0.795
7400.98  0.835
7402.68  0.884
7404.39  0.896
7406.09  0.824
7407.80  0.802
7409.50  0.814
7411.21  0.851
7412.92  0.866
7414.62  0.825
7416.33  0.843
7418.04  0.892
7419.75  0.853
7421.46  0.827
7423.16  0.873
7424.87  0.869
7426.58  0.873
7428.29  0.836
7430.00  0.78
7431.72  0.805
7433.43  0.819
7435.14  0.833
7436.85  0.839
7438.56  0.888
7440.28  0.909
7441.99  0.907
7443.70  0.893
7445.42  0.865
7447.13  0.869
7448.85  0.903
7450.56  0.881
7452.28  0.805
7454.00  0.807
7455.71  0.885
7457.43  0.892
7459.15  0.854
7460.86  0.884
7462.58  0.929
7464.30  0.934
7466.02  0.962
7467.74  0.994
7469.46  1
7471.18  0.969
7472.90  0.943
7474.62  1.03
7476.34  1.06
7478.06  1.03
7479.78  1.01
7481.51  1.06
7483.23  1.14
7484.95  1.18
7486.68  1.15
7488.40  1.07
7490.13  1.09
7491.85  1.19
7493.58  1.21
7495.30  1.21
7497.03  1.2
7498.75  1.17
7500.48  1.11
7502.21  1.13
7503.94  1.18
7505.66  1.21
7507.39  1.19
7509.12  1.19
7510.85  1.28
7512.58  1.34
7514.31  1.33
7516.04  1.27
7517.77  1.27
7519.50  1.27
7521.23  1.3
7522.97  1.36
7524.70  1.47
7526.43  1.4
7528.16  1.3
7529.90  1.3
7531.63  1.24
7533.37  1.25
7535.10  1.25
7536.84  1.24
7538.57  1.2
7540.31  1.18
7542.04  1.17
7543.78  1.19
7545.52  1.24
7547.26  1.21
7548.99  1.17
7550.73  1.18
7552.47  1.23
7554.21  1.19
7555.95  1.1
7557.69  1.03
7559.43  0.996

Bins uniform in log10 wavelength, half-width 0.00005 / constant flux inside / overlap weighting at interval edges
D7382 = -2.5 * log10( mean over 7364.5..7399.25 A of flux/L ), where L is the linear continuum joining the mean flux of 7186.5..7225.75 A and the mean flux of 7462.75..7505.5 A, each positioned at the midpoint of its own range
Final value 0.21 mag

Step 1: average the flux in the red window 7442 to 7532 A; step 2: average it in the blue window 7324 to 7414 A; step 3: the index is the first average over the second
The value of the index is 1.38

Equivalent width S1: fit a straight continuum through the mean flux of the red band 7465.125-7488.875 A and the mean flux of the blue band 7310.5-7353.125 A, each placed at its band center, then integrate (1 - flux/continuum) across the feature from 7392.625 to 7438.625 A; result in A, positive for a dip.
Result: 5.1 A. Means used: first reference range 0.791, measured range 0.831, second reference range 1.04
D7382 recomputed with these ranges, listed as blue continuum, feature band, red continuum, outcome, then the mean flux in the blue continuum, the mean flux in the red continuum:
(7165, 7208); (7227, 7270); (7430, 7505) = 0.08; 0.754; 0.987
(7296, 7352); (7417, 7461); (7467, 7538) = 0.21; 0.791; 1.19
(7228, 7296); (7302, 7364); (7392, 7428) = 0.01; 0.76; 0.833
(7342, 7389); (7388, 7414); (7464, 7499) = 0.09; 0.799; 1.08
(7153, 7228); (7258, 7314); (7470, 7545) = 0.14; 0.741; 1.19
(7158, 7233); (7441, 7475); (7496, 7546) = 0.26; 0.745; 1.25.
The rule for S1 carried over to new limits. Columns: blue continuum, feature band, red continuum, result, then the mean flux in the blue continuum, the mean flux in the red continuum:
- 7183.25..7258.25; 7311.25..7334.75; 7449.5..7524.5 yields 2.9 A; 0.748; 1.1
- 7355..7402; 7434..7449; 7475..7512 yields 1.6 A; 0.785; 1.15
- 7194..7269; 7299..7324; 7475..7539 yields 2.3 A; 0.748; 1.21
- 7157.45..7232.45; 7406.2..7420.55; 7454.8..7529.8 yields 2.6 A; 0.744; 1.13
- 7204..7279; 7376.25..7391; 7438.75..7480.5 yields 1.1 A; 0.751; 0.925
